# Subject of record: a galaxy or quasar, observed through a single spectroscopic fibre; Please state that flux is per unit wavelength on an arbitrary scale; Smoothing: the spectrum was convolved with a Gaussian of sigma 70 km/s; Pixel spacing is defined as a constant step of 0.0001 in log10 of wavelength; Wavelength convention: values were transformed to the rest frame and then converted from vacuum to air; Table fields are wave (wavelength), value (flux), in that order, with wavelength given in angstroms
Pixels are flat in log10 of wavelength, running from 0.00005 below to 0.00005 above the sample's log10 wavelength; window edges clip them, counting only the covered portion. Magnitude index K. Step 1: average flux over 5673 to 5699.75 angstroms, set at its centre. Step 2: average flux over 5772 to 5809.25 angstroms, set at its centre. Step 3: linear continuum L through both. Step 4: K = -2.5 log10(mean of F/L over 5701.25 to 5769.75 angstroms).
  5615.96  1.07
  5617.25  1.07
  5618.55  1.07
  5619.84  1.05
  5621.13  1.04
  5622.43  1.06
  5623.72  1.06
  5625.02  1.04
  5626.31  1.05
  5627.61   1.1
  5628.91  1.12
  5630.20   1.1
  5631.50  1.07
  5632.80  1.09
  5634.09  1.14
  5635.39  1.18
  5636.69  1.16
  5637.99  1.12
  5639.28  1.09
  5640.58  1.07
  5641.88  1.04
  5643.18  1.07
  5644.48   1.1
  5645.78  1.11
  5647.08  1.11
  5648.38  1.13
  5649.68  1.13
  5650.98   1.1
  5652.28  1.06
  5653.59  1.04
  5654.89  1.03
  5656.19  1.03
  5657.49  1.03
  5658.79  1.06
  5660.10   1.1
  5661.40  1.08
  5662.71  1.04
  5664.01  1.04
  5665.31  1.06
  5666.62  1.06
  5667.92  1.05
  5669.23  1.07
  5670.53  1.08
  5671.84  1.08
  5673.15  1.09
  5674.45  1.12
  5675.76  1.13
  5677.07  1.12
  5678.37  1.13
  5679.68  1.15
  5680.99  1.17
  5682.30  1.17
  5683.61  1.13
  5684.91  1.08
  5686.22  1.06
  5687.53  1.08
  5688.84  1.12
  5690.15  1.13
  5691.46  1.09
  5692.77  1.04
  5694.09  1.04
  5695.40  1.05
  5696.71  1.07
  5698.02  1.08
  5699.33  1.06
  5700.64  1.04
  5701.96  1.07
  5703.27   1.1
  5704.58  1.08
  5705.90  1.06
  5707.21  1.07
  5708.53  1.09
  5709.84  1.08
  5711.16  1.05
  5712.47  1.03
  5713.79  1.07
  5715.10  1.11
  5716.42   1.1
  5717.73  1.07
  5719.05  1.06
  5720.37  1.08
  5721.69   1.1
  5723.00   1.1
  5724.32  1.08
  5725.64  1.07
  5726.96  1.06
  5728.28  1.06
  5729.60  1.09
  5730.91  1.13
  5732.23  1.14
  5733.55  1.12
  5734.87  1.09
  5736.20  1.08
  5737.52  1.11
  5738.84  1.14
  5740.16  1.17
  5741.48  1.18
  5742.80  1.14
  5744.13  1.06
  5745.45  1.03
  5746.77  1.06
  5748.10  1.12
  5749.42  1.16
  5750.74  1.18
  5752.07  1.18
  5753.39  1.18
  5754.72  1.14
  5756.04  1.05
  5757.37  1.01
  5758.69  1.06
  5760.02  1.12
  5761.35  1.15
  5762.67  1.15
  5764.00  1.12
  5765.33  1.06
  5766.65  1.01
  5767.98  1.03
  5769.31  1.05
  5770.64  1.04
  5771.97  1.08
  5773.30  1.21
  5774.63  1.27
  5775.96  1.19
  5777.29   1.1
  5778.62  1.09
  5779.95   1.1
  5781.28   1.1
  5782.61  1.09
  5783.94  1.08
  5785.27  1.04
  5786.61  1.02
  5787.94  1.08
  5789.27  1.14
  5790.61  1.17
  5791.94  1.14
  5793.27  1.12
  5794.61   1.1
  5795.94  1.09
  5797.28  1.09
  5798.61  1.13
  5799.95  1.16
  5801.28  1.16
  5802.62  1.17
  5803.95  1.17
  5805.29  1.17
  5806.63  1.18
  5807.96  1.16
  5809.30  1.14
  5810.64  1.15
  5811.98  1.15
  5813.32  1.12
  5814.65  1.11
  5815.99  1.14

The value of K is 0.02 mag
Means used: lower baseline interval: 1.1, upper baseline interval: 1.13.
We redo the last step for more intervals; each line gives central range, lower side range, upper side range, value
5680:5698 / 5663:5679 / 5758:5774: -0.01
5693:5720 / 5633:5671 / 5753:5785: 0.02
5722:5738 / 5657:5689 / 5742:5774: 0.00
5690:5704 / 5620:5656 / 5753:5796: 0.03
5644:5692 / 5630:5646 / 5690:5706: -0.01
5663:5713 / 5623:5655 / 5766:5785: 0.01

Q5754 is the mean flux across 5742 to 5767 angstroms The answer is 1.11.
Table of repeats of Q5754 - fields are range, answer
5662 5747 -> 1.09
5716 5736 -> 1.09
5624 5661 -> 1.09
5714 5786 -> 1.1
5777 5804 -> 1.11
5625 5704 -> 1.09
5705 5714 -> 1.06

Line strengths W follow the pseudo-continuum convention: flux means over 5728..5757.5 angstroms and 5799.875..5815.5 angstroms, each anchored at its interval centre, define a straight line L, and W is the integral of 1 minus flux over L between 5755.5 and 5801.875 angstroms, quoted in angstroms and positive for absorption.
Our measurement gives 1.4 angstroms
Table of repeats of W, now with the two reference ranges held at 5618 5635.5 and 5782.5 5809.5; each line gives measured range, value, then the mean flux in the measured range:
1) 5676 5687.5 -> -0.30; 1.12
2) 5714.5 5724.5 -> 0.15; 1.09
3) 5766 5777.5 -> 0.09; 1.11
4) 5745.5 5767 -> 0.11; 1.11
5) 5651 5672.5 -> 0.63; 1.06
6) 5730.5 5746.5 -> -0.07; 1.11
